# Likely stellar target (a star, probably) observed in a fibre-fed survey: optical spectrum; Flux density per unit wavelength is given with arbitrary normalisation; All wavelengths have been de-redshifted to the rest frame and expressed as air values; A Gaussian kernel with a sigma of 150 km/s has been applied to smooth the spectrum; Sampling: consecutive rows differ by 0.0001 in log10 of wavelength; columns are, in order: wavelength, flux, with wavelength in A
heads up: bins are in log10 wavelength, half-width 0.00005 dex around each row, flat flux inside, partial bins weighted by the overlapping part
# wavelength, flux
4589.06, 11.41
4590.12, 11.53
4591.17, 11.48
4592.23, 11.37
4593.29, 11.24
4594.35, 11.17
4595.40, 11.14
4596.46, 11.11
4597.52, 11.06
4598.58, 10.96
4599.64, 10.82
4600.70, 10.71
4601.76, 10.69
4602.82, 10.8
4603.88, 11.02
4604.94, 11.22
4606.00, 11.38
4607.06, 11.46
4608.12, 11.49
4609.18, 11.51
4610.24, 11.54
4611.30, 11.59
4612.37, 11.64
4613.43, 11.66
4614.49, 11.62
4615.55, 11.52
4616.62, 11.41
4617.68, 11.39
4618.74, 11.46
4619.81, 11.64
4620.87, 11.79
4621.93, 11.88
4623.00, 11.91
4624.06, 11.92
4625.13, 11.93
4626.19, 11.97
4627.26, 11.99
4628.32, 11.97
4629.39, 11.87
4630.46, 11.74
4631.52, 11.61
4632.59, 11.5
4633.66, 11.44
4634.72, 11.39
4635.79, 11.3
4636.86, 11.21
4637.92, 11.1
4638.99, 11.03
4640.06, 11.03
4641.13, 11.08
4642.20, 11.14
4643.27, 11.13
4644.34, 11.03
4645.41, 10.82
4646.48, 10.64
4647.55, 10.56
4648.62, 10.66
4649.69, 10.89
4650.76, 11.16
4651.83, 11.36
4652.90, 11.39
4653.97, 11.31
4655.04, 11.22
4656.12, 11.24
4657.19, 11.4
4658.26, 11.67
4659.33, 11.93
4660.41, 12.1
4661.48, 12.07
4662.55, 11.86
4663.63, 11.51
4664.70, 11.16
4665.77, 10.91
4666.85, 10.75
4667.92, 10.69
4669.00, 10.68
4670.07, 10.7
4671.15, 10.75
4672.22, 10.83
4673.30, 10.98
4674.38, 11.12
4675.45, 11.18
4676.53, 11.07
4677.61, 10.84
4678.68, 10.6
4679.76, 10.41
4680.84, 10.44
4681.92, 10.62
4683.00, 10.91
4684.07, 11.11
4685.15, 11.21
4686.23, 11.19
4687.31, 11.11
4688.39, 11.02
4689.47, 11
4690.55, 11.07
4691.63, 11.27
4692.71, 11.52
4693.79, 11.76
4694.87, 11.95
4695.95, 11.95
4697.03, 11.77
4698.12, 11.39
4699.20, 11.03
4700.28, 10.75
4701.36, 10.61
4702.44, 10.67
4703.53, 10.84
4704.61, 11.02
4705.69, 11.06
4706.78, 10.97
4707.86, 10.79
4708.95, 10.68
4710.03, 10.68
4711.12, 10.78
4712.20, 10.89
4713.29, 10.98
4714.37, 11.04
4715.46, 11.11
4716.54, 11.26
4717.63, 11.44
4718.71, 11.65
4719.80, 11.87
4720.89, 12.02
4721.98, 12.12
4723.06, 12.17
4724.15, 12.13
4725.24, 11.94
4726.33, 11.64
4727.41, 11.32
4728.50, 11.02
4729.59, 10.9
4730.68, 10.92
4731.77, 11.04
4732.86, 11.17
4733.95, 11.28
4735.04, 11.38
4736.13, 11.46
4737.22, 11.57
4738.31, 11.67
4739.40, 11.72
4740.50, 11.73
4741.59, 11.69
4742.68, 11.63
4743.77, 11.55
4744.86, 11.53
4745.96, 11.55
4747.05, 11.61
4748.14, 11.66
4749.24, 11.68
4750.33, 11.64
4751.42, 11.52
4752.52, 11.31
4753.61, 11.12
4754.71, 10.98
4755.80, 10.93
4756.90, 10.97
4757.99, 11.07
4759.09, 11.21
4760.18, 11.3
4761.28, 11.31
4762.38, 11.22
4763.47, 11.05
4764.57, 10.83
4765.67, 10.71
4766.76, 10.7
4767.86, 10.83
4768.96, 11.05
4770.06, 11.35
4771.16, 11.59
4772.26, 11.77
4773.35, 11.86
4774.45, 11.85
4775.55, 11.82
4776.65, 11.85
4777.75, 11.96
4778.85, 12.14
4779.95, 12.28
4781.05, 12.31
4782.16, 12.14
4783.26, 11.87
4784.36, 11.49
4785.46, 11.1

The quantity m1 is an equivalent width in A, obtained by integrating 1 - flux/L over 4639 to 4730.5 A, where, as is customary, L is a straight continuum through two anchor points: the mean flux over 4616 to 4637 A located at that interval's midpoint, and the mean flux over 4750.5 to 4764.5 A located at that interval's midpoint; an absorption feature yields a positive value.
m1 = 2.2 A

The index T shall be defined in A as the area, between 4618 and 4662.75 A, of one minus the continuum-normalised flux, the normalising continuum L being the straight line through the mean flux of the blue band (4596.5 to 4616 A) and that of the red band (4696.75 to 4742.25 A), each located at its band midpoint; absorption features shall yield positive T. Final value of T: -0.7 A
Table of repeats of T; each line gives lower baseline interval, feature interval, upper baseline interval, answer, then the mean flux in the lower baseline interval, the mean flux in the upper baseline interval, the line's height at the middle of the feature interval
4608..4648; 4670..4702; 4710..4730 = 1.0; 11.5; 11.4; 11.4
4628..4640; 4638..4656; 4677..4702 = 0.5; 11.4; 11.1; 11.4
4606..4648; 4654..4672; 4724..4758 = 0.3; 11.5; 11.4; 11.4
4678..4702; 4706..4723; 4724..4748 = 0.1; 11.1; 11.5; 11.3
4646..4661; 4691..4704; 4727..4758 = 0.0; 11.3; 11.4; 11.3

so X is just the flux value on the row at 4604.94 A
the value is 11.22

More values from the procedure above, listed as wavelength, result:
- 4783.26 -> 11.87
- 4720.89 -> 12.02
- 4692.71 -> 11.52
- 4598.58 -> 10.96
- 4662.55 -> 11.86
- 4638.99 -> 11.03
